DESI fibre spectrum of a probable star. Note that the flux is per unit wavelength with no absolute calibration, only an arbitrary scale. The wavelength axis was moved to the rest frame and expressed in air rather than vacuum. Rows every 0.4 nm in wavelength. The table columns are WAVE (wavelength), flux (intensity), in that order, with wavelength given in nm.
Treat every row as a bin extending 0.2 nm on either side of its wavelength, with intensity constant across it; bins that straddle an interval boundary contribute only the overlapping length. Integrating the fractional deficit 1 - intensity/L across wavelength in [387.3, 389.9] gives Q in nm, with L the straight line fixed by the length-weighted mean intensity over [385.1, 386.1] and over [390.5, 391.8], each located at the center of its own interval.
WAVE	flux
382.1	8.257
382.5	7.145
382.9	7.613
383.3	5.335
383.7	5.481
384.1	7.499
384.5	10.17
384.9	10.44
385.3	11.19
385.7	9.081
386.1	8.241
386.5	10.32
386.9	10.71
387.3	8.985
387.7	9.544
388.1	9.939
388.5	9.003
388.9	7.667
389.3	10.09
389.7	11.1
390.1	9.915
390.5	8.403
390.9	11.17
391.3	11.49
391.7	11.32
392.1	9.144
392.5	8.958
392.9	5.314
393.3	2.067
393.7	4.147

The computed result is 0.21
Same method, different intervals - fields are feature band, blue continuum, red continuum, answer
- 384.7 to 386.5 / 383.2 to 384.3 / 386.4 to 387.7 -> -0.352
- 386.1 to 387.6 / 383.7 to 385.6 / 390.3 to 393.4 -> -0.099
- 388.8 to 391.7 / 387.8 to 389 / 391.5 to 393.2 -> -0.495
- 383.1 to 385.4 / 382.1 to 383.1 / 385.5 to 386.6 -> 0.040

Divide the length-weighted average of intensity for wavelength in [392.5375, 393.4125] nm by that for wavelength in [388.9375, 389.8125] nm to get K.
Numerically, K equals 0.5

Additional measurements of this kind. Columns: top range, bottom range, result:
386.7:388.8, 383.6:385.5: 1.04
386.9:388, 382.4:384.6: 1.36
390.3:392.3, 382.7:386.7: 1.21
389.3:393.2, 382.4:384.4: 1.40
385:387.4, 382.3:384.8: 1.34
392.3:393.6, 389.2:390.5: 0.53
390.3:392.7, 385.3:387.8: 1.05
